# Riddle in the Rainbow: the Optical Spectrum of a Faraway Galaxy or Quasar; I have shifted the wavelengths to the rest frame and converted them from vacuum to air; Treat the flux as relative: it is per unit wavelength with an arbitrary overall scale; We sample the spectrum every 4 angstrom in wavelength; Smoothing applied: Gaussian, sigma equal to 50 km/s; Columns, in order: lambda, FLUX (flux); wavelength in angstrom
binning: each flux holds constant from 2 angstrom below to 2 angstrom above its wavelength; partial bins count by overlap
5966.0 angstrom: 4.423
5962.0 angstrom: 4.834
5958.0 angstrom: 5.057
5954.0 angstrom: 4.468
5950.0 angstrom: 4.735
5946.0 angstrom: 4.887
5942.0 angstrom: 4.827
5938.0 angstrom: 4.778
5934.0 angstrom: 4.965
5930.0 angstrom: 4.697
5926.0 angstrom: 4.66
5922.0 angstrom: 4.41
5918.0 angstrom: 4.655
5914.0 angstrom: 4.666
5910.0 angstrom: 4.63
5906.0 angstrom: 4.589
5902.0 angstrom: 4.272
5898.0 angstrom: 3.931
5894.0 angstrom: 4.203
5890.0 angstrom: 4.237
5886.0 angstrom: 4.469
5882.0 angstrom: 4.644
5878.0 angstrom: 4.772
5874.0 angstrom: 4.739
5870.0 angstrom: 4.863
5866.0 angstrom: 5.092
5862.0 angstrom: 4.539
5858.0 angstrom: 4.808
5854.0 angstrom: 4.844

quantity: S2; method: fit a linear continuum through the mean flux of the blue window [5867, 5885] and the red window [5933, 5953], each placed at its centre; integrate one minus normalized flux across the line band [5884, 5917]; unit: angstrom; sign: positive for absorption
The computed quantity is 2.7 angstrom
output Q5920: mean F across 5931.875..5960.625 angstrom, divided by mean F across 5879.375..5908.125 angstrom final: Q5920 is 1.1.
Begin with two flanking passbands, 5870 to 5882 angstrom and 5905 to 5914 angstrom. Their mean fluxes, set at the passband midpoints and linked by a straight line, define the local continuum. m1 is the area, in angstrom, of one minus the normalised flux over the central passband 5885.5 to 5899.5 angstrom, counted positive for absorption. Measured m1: 1.5 angstrom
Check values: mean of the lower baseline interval 4.75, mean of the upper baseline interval 4.62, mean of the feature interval 4.19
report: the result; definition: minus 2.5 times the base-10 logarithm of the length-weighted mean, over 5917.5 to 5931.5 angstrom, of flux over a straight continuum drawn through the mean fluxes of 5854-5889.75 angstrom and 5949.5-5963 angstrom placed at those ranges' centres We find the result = 0.04 mag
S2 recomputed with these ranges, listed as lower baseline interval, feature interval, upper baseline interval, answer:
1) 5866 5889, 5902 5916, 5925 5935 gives 0.5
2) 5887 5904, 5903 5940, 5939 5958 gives -1.6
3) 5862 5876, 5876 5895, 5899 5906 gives 0.4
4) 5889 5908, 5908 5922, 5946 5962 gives -0.7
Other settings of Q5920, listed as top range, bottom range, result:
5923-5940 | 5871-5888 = 1.02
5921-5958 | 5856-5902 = 1.04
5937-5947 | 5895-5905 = 1.16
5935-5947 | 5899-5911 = 1.09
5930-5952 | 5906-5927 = 1.05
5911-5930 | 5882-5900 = 1.08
